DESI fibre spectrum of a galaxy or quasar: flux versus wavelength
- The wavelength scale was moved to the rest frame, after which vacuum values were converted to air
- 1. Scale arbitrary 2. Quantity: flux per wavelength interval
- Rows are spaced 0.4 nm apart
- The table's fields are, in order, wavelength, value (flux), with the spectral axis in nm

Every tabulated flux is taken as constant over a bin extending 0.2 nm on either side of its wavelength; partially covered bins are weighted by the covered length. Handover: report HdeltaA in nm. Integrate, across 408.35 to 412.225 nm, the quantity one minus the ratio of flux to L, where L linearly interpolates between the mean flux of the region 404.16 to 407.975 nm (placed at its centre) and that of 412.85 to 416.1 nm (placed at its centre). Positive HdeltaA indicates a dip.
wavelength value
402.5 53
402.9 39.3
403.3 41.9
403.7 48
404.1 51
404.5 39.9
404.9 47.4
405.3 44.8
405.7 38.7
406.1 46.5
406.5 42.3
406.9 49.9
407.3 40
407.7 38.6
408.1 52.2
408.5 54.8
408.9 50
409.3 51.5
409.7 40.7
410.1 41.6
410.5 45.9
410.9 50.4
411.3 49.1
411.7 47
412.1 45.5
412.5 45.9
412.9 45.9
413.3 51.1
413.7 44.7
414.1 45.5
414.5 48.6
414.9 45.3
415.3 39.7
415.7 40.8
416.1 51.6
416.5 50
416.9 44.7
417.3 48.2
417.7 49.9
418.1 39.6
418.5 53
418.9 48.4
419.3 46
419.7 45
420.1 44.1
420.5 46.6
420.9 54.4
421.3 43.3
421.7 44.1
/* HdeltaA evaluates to -0.26 nm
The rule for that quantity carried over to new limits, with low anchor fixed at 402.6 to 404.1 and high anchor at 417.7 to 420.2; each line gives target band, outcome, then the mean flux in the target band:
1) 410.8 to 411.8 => -0.07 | 48.9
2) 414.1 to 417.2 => 0.01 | 45.9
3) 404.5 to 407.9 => 0.13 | 43.3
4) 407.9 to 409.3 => -0.21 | 52.2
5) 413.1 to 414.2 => -0.03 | 47.2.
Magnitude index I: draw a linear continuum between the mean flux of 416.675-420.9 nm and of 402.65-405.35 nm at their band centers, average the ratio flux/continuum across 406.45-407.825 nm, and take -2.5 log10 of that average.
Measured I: 0.055 mag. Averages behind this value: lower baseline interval 44.8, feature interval 43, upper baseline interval 46.9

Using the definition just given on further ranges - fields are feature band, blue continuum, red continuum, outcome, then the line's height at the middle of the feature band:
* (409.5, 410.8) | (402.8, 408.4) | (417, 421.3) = 0.05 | 45.5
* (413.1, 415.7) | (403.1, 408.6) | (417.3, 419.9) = 0.02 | 46.5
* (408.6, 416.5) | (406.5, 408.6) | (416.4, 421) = 0.00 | 46.7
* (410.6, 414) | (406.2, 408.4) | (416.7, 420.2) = -0.04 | 45.8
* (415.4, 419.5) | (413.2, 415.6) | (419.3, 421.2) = -0.02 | 46.3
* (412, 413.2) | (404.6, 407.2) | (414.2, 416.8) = -0.02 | 45.5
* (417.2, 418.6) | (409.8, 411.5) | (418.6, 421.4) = -0.01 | 47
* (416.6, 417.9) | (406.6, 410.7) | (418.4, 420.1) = -0.01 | 47.2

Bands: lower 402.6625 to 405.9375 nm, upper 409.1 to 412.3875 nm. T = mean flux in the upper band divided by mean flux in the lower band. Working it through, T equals 1.06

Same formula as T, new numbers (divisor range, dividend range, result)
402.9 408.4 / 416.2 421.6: 1.06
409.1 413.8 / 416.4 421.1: 1.02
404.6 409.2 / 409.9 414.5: 1.02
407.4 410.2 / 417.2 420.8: 1.00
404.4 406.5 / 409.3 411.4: 1.06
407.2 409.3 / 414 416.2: 0.94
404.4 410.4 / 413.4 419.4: 1.02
